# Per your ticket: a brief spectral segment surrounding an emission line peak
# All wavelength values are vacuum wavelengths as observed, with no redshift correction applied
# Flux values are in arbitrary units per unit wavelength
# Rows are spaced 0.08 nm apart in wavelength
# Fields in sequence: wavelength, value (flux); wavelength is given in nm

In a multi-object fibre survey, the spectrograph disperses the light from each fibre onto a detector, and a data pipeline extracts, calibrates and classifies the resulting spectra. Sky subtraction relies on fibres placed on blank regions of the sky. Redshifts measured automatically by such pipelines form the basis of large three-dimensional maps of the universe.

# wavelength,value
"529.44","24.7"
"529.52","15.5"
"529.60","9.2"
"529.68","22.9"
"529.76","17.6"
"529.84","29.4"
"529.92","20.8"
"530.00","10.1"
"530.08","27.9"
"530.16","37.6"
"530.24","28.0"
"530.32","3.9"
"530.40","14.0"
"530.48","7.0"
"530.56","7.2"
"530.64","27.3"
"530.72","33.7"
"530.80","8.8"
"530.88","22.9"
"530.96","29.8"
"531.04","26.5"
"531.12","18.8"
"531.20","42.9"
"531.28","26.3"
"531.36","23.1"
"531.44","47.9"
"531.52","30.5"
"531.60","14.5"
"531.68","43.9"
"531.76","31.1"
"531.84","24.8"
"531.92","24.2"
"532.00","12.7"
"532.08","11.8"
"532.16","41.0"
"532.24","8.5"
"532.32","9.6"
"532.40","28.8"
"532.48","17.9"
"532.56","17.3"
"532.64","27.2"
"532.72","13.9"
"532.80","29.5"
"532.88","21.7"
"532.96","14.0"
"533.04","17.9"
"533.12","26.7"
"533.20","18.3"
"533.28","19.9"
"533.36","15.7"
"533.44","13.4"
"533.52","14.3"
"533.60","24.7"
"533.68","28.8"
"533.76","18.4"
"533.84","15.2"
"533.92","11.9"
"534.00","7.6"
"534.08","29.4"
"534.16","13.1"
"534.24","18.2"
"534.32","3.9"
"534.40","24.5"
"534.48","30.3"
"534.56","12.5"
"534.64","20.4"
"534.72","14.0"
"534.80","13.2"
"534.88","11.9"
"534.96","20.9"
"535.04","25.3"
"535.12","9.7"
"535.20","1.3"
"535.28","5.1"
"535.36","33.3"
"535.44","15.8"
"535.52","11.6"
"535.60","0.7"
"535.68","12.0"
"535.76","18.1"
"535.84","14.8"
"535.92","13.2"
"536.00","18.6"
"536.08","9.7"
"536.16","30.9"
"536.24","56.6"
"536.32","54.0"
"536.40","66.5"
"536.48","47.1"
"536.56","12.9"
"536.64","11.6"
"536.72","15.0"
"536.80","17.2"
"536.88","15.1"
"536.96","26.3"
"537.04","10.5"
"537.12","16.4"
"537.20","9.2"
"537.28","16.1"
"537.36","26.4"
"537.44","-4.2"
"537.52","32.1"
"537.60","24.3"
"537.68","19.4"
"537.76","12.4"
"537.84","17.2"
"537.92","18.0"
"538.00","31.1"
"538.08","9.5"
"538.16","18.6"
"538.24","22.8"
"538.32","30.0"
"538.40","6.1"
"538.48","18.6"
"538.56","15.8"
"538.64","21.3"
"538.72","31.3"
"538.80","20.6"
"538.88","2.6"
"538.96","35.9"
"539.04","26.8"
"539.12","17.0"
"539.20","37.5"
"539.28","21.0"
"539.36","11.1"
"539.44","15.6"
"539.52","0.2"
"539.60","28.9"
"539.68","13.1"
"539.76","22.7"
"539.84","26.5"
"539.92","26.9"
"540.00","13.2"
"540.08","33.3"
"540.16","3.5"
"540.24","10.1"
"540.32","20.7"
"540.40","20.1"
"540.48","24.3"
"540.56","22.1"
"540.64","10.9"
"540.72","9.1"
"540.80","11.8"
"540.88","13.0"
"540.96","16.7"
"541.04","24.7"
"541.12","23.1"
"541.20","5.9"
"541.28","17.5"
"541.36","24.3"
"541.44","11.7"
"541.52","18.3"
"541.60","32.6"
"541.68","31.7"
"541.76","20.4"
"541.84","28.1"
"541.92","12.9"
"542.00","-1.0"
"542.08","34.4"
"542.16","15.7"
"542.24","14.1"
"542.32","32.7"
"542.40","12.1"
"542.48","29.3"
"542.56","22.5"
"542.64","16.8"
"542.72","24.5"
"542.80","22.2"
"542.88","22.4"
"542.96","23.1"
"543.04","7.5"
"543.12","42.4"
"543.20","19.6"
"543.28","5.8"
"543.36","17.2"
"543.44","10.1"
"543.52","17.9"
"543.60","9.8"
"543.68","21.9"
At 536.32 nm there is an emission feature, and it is Hbeta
